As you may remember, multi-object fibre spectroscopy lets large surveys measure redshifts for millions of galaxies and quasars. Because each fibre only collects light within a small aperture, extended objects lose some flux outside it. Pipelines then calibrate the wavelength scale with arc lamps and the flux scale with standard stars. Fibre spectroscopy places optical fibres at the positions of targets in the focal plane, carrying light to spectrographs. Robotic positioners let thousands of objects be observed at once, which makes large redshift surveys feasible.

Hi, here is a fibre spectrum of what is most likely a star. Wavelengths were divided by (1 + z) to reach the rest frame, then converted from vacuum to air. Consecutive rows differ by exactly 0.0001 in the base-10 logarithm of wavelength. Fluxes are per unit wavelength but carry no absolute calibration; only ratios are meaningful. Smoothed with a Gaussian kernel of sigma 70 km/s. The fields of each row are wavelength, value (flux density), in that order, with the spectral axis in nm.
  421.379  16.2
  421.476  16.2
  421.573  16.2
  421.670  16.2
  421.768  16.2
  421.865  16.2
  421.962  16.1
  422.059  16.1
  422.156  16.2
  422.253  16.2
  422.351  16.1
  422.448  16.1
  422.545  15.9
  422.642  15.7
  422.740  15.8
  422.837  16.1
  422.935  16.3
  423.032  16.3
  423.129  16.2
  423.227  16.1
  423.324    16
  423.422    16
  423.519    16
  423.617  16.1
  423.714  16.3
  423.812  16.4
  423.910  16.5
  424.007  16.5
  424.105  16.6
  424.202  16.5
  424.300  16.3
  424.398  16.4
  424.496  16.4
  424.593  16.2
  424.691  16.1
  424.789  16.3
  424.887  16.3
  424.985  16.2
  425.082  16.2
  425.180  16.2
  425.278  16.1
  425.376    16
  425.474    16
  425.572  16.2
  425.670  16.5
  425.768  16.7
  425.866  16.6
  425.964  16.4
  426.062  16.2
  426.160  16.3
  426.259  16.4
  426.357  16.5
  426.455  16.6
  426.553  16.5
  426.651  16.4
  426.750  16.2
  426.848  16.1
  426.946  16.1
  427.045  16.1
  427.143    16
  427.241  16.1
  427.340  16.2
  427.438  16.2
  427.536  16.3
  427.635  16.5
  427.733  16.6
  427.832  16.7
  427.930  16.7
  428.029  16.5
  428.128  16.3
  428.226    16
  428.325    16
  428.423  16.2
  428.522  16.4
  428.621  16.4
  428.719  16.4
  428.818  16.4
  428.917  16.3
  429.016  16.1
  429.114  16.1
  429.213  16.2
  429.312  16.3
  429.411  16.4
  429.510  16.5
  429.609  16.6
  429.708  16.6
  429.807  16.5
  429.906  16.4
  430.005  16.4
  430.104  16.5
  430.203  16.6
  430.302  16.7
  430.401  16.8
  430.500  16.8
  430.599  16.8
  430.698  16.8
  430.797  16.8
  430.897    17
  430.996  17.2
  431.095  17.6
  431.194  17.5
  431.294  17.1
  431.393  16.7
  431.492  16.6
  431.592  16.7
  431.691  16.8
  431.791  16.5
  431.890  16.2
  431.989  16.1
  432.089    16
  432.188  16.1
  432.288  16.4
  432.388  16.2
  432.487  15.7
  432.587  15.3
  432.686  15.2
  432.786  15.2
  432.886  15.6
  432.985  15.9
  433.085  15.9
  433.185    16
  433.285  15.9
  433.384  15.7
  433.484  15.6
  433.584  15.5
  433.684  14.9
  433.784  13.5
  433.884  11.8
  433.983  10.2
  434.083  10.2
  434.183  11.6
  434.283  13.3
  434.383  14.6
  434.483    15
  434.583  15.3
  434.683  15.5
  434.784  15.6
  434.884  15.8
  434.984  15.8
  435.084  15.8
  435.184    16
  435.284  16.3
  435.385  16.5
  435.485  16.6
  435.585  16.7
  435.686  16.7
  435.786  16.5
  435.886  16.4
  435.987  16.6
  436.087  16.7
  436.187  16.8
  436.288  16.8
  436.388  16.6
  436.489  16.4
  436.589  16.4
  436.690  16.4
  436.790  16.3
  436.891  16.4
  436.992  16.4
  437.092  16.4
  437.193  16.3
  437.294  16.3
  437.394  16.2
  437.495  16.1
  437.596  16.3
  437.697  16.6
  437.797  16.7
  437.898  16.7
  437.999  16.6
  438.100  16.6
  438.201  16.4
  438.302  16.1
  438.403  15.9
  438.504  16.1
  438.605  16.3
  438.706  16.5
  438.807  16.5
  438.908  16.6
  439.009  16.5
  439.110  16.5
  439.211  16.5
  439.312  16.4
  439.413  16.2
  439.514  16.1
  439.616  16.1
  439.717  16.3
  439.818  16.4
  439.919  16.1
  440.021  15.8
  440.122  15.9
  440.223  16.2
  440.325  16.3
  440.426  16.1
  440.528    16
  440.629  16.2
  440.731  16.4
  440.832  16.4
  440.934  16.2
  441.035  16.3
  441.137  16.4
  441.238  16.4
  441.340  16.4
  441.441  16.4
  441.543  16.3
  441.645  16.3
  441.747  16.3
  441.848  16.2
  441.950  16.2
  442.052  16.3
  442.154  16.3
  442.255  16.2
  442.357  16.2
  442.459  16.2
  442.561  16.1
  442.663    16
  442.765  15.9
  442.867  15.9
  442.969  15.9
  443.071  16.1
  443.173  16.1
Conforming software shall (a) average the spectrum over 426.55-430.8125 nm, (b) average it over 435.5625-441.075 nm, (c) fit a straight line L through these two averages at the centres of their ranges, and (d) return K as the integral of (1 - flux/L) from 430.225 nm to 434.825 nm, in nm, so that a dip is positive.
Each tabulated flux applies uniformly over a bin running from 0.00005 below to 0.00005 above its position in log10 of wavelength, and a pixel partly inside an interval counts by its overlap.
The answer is 0.23 nm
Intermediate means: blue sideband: 16.4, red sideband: 16.4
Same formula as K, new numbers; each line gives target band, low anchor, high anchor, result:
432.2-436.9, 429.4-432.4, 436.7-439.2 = 0.30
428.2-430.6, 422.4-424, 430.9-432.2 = 0.02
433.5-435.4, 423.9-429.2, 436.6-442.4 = 0.23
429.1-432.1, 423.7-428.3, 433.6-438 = -0.13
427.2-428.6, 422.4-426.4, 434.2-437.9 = -0.01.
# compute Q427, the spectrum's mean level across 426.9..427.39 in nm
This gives 16.1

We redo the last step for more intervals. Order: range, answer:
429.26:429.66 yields 16.4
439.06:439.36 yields 16.5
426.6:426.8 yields 16.3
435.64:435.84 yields 16.7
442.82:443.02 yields 15.9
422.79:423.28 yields 16.2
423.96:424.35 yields 16.5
